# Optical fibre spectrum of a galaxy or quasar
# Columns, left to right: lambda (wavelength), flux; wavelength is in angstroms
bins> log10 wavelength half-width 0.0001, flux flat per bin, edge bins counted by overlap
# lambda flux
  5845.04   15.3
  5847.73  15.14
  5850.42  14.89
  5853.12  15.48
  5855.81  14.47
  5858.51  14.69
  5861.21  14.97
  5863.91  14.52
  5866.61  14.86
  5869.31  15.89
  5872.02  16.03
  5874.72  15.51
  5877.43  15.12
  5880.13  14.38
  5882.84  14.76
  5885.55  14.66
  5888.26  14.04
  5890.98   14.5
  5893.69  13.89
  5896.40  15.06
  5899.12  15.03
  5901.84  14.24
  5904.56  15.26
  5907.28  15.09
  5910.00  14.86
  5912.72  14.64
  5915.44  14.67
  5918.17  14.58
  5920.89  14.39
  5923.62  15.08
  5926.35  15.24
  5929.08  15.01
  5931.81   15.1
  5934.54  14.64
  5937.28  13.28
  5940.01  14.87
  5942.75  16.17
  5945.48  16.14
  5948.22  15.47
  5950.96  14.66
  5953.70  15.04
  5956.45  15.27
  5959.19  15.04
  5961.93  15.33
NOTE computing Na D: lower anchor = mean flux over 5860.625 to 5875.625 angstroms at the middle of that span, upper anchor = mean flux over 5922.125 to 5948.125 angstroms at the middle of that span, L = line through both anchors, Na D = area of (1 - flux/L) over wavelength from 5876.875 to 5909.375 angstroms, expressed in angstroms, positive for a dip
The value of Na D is 1.2 angstroms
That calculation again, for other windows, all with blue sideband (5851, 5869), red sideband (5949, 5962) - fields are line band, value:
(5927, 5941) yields 0.4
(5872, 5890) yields 0.1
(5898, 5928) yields 0.3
